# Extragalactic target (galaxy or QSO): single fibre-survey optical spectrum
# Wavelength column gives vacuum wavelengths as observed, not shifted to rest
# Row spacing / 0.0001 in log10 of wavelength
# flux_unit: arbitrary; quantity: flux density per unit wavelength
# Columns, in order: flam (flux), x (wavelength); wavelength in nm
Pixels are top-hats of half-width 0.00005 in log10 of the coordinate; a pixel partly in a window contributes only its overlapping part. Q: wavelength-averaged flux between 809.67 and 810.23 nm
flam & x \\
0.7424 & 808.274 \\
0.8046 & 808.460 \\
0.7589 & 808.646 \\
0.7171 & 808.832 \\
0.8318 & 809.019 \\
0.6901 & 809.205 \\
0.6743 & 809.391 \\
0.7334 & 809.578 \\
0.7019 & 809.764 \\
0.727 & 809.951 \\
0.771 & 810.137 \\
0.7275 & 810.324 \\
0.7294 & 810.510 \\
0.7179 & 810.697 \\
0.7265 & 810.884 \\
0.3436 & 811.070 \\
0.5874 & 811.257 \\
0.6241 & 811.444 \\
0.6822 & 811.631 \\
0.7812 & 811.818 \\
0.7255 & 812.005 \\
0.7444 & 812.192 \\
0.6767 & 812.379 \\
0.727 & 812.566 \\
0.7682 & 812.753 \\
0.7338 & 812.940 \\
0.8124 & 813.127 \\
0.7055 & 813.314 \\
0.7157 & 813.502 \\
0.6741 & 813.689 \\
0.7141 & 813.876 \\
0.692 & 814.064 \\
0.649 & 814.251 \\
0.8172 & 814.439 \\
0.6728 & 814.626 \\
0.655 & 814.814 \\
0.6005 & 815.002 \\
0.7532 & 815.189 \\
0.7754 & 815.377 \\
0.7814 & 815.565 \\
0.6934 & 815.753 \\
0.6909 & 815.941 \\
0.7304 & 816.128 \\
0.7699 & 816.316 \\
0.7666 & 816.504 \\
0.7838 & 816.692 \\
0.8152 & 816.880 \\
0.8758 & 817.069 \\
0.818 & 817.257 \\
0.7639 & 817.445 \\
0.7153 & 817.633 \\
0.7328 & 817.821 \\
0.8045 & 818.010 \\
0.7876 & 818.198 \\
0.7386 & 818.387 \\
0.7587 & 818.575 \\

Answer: 0.734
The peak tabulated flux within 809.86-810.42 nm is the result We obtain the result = 0.771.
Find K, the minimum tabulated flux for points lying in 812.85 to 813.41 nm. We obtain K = 0.7055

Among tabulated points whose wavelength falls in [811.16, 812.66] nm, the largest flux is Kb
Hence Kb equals 0.7812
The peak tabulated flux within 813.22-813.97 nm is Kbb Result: 0.7157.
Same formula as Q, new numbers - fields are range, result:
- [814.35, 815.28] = 0.699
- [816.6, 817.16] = 0.824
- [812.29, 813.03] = 0.727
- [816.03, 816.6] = 0.756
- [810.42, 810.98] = 0.722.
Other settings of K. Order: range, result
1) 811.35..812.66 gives 0.6241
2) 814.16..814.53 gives 0.649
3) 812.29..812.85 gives 0.6767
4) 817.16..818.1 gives 0.7153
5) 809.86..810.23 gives 0.727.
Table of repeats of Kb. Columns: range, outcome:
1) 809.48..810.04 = 0.7334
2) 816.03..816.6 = 0.7699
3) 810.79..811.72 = 0.7265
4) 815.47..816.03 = 0.7814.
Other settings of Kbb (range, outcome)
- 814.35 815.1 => 0.8172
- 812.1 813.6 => 0.8124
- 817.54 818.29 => 0.8045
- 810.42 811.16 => 0.7294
